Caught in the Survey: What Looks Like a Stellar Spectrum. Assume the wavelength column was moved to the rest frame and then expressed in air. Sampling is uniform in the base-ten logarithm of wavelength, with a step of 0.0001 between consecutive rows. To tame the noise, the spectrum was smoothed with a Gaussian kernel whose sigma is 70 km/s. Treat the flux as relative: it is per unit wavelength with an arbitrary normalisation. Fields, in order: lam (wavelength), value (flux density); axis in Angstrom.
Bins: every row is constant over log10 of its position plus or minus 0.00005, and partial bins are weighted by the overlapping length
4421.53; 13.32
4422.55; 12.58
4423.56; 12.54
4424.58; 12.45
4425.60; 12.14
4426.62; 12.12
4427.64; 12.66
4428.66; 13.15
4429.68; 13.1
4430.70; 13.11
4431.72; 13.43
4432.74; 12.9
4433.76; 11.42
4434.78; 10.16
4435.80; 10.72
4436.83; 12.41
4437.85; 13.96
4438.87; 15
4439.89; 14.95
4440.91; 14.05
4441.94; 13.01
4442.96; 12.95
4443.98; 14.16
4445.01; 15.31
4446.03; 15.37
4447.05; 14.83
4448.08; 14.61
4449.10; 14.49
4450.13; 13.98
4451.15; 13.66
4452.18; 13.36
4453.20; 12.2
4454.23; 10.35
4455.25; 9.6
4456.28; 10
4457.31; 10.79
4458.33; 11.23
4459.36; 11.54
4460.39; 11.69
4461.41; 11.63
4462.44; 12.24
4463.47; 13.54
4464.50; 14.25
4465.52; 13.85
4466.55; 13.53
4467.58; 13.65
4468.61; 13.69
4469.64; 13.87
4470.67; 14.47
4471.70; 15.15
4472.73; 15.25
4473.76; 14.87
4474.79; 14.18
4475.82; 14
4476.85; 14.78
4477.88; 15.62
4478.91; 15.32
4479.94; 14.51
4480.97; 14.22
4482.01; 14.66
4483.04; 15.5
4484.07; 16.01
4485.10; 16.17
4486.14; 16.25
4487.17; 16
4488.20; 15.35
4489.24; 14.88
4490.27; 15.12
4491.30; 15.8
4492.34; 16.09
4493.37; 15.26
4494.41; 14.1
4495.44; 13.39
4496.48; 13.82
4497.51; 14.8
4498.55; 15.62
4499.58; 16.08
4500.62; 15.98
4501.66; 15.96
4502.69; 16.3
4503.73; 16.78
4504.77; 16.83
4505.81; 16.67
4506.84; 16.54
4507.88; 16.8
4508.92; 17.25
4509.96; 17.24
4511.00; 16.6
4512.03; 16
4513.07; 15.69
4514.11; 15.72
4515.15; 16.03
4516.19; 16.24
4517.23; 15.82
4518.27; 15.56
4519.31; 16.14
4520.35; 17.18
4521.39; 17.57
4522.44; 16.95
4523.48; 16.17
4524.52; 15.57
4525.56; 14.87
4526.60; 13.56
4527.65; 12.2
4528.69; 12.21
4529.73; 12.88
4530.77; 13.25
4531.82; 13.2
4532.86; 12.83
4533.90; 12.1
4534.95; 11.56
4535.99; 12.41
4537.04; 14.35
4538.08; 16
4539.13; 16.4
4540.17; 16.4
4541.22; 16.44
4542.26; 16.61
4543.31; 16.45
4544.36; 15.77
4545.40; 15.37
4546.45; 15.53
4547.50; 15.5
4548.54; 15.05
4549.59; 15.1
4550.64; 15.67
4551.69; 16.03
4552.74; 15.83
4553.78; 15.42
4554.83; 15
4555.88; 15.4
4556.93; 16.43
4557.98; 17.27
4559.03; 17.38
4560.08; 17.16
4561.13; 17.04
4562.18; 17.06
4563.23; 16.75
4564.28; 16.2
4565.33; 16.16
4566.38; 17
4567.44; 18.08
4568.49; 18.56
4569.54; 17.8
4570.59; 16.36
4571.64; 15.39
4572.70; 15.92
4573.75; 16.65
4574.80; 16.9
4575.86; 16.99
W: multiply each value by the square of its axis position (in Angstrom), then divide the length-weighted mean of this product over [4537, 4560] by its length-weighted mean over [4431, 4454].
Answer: 1.24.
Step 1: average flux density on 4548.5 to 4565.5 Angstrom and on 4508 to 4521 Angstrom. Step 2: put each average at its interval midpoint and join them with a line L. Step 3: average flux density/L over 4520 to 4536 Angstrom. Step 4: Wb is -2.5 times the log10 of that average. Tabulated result 0.16 mag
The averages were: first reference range 16.3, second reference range 16.2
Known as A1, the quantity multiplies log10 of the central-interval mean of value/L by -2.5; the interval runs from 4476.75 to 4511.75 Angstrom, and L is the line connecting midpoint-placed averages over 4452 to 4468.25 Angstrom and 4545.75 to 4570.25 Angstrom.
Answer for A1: -0.15 mag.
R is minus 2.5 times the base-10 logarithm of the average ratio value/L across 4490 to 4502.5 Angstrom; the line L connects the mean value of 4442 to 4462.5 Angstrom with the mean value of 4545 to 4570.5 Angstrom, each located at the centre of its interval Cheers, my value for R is -0.07 mag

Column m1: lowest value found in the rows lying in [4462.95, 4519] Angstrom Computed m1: 13.39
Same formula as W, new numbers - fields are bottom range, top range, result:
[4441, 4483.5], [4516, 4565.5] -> 1.17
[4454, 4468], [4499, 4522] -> 1.40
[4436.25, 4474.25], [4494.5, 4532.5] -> 1.19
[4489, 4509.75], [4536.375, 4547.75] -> 1.03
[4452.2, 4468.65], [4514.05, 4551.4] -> 1.28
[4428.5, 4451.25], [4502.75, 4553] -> 1.18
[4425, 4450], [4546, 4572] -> 1.30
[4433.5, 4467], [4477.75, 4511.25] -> 1.24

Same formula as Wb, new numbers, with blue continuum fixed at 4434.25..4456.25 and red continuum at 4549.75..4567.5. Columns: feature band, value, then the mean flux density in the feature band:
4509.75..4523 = -0.078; 16.3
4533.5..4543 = 0.076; 14.8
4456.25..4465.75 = 0.129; 12.1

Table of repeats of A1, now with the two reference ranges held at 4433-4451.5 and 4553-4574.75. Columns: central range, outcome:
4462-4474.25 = 0.02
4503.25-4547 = 0.02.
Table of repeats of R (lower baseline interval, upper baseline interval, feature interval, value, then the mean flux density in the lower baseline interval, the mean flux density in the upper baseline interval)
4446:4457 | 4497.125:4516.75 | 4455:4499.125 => 0.02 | 12.8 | 16.3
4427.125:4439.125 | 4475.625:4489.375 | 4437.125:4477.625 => 0.04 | 12.6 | 15.3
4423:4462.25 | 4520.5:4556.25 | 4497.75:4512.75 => -0.16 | 12.8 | 14.9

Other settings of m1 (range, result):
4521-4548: 11.56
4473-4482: 14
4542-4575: 15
